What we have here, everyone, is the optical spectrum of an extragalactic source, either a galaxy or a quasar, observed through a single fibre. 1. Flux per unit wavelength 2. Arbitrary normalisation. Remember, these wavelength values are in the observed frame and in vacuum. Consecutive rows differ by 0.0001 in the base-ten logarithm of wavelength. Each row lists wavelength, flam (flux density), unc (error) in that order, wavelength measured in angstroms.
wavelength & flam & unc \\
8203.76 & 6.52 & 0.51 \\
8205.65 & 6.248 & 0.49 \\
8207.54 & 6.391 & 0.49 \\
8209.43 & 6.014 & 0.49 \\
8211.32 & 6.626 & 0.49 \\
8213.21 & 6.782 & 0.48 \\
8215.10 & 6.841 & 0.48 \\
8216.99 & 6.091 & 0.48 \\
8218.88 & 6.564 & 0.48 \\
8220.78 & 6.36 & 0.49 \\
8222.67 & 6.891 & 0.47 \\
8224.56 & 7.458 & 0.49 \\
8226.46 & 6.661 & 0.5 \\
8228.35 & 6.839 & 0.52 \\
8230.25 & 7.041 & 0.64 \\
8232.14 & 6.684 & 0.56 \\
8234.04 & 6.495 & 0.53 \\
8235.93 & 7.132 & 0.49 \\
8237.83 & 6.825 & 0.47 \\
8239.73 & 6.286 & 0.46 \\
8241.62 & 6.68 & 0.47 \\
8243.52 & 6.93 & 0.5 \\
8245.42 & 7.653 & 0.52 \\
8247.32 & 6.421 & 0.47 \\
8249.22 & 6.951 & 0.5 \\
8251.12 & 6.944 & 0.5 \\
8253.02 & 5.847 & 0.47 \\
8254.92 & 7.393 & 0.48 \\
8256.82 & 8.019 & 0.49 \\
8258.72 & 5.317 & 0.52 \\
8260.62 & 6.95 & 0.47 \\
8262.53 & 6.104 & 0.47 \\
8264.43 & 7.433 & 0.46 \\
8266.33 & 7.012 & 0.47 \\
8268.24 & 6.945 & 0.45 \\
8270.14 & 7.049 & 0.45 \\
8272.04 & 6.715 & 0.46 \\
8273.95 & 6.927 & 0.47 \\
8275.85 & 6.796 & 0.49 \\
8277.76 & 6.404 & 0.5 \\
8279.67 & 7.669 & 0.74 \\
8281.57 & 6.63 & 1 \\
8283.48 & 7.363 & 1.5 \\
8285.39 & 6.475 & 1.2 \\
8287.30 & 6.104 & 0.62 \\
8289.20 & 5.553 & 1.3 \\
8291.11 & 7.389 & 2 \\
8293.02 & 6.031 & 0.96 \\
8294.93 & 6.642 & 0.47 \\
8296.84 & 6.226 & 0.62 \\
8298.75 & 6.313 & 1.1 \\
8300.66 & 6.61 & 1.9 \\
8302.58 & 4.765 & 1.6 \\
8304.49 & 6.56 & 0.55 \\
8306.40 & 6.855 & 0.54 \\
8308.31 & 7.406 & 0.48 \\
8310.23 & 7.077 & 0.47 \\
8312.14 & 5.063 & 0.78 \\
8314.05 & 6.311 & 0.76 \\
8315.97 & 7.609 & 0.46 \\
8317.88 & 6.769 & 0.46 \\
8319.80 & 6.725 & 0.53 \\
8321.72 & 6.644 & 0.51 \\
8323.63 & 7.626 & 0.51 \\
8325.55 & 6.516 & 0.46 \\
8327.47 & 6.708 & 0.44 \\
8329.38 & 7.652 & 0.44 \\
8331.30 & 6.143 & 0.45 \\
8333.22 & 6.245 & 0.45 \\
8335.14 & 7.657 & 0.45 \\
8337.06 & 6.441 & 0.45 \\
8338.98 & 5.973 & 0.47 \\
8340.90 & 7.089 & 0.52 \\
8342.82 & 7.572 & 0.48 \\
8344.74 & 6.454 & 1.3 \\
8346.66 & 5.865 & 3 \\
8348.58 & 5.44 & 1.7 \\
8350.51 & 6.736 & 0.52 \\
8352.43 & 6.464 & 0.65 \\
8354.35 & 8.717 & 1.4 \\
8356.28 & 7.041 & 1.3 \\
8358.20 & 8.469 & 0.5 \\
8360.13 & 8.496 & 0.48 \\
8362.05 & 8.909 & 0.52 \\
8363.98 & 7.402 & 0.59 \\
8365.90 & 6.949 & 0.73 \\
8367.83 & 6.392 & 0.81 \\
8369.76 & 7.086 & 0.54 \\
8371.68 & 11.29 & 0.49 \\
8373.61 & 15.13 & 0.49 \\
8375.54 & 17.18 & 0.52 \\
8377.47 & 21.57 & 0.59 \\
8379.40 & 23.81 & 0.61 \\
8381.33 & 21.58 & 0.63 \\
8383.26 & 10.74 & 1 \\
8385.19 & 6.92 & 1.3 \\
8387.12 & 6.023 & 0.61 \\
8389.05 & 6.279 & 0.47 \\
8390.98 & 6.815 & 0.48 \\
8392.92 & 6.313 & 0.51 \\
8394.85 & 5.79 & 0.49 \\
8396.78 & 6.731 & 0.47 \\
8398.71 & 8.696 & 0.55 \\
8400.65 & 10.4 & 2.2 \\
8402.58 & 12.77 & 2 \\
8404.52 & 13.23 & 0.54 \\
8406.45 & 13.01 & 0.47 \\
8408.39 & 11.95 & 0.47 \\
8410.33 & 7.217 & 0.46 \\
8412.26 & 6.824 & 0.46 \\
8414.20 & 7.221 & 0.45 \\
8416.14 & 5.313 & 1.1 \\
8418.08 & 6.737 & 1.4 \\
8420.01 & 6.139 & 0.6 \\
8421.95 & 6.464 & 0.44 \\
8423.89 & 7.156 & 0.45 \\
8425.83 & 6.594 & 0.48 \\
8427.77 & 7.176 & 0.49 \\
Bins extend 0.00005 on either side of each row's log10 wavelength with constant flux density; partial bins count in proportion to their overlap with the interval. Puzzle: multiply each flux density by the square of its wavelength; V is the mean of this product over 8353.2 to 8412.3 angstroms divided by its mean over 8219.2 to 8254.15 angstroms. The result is 1.58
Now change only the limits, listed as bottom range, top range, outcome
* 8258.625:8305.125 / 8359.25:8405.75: 1.67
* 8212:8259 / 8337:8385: 1.52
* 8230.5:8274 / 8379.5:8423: 1.38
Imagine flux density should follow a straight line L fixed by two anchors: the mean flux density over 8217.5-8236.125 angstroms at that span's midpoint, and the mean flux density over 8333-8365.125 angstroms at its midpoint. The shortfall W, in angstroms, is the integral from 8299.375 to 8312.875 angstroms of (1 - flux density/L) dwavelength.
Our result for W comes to 1.3 angstroms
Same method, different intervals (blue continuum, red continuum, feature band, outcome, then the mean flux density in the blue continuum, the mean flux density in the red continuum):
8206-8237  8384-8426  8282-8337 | 5.22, 6.67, 7.98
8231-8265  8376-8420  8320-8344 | 5.16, 6.78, 10.3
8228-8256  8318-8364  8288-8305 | 1.74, 6.81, 7.03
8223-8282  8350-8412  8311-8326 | 3.32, 6.85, 10.2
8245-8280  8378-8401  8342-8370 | 6.39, 6.84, 10.2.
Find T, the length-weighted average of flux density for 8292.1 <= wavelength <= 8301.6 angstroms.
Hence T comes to 6.37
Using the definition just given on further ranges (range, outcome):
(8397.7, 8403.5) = 10.6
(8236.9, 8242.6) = 6.6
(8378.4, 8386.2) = 15.7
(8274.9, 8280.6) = 6.95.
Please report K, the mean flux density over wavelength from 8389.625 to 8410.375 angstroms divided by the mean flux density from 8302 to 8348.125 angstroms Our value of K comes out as 1.4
